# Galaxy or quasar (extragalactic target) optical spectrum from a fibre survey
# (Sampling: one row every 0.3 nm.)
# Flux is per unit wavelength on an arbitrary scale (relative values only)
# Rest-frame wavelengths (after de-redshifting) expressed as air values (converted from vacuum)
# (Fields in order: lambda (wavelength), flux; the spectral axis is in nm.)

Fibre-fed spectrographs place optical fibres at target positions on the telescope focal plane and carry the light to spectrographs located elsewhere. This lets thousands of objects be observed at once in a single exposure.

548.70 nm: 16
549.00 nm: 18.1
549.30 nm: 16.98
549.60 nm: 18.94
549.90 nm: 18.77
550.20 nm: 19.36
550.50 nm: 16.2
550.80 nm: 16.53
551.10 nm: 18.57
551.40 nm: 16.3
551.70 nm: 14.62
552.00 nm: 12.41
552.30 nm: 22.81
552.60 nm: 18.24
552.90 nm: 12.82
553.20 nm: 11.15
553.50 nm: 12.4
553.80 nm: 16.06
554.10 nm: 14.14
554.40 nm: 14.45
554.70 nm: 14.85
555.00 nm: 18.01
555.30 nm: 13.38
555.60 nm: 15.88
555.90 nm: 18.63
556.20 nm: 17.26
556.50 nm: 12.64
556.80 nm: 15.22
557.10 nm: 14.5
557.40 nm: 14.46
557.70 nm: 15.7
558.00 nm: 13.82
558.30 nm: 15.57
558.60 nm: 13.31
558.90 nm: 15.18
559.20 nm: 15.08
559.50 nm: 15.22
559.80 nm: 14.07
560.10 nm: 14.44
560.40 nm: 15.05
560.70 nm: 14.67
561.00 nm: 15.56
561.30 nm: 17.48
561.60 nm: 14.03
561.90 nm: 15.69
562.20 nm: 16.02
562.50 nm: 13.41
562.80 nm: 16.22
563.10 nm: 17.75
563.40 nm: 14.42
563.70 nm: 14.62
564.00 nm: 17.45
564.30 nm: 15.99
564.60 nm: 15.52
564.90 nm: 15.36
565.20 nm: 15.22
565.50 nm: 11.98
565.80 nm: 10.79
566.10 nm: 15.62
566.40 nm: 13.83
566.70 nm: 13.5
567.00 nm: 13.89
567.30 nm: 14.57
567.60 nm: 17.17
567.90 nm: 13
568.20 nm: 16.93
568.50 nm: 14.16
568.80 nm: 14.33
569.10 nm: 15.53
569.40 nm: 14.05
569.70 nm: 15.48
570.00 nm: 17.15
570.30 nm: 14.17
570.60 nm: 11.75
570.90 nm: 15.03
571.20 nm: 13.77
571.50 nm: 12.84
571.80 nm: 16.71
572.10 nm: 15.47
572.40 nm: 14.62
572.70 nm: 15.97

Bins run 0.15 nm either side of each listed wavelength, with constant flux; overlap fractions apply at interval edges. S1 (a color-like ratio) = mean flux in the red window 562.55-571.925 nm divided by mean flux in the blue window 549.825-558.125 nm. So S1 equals 0.9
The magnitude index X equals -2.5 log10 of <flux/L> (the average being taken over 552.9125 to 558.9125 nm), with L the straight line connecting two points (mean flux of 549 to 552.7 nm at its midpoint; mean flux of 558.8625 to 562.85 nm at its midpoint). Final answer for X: 0.10 mag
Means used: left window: 17.5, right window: 15.1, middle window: 14.8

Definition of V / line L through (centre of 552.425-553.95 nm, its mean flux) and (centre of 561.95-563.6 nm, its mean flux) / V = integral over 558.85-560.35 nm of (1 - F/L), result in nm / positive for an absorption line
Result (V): 0.03 nm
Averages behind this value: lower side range 14.3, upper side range 15.5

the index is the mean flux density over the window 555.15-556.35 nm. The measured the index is 16.3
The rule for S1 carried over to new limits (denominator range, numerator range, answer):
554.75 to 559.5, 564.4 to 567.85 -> 0.94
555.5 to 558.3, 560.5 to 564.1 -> 1.01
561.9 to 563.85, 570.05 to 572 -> 0.92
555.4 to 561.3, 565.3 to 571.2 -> 0.95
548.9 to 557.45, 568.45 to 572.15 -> 0.92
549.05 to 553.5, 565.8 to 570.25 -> 0.89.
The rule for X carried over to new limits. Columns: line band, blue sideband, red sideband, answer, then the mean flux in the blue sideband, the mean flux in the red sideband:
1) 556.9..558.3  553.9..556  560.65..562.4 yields 0.06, 15.6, 15.6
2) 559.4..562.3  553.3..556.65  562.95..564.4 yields 0.04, 15.2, 16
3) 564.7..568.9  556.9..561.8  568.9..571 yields 0.03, 14.9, 14.7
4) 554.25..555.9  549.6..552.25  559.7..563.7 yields 0.05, 17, 15.3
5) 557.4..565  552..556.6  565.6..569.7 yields -0.02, 15.4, 14.4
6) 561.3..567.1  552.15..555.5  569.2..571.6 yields -0.01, 15.3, 14.3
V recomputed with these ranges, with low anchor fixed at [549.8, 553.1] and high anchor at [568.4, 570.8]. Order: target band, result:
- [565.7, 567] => 0.122 nm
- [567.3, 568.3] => -0.044 nm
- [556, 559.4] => 0.258 nm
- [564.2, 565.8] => 0.082 nm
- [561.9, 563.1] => -0.009 nm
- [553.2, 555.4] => 0.260 nm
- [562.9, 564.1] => -0.051 nm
